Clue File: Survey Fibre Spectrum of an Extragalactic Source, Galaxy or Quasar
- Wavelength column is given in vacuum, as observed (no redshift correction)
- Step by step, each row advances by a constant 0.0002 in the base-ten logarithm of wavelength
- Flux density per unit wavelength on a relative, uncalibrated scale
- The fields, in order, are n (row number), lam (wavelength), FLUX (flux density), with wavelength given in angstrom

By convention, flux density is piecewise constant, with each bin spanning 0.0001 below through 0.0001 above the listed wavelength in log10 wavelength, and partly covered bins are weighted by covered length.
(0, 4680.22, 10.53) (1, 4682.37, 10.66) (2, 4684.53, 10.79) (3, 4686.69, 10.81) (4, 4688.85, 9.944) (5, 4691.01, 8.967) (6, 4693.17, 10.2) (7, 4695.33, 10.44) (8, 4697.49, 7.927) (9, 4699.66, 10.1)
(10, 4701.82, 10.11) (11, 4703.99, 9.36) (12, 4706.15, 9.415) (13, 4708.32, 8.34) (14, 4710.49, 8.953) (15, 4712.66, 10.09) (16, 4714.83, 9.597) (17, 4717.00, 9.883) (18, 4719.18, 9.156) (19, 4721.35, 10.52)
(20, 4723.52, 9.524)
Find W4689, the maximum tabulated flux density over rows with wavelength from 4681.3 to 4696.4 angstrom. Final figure 10.81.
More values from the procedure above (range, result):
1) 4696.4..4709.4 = 10.11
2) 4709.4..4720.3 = 10.09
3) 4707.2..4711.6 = 8.953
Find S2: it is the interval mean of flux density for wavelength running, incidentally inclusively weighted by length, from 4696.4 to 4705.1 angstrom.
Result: 9.38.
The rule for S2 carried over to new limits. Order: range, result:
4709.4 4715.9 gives 9.54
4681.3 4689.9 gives 10.5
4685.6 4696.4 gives 10.1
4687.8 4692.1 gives 9.46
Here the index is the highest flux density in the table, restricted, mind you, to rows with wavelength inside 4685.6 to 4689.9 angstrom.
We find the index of 10.81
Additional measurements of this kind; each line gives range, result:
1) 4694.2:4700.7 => 10.44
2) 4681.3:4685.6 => 10.79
